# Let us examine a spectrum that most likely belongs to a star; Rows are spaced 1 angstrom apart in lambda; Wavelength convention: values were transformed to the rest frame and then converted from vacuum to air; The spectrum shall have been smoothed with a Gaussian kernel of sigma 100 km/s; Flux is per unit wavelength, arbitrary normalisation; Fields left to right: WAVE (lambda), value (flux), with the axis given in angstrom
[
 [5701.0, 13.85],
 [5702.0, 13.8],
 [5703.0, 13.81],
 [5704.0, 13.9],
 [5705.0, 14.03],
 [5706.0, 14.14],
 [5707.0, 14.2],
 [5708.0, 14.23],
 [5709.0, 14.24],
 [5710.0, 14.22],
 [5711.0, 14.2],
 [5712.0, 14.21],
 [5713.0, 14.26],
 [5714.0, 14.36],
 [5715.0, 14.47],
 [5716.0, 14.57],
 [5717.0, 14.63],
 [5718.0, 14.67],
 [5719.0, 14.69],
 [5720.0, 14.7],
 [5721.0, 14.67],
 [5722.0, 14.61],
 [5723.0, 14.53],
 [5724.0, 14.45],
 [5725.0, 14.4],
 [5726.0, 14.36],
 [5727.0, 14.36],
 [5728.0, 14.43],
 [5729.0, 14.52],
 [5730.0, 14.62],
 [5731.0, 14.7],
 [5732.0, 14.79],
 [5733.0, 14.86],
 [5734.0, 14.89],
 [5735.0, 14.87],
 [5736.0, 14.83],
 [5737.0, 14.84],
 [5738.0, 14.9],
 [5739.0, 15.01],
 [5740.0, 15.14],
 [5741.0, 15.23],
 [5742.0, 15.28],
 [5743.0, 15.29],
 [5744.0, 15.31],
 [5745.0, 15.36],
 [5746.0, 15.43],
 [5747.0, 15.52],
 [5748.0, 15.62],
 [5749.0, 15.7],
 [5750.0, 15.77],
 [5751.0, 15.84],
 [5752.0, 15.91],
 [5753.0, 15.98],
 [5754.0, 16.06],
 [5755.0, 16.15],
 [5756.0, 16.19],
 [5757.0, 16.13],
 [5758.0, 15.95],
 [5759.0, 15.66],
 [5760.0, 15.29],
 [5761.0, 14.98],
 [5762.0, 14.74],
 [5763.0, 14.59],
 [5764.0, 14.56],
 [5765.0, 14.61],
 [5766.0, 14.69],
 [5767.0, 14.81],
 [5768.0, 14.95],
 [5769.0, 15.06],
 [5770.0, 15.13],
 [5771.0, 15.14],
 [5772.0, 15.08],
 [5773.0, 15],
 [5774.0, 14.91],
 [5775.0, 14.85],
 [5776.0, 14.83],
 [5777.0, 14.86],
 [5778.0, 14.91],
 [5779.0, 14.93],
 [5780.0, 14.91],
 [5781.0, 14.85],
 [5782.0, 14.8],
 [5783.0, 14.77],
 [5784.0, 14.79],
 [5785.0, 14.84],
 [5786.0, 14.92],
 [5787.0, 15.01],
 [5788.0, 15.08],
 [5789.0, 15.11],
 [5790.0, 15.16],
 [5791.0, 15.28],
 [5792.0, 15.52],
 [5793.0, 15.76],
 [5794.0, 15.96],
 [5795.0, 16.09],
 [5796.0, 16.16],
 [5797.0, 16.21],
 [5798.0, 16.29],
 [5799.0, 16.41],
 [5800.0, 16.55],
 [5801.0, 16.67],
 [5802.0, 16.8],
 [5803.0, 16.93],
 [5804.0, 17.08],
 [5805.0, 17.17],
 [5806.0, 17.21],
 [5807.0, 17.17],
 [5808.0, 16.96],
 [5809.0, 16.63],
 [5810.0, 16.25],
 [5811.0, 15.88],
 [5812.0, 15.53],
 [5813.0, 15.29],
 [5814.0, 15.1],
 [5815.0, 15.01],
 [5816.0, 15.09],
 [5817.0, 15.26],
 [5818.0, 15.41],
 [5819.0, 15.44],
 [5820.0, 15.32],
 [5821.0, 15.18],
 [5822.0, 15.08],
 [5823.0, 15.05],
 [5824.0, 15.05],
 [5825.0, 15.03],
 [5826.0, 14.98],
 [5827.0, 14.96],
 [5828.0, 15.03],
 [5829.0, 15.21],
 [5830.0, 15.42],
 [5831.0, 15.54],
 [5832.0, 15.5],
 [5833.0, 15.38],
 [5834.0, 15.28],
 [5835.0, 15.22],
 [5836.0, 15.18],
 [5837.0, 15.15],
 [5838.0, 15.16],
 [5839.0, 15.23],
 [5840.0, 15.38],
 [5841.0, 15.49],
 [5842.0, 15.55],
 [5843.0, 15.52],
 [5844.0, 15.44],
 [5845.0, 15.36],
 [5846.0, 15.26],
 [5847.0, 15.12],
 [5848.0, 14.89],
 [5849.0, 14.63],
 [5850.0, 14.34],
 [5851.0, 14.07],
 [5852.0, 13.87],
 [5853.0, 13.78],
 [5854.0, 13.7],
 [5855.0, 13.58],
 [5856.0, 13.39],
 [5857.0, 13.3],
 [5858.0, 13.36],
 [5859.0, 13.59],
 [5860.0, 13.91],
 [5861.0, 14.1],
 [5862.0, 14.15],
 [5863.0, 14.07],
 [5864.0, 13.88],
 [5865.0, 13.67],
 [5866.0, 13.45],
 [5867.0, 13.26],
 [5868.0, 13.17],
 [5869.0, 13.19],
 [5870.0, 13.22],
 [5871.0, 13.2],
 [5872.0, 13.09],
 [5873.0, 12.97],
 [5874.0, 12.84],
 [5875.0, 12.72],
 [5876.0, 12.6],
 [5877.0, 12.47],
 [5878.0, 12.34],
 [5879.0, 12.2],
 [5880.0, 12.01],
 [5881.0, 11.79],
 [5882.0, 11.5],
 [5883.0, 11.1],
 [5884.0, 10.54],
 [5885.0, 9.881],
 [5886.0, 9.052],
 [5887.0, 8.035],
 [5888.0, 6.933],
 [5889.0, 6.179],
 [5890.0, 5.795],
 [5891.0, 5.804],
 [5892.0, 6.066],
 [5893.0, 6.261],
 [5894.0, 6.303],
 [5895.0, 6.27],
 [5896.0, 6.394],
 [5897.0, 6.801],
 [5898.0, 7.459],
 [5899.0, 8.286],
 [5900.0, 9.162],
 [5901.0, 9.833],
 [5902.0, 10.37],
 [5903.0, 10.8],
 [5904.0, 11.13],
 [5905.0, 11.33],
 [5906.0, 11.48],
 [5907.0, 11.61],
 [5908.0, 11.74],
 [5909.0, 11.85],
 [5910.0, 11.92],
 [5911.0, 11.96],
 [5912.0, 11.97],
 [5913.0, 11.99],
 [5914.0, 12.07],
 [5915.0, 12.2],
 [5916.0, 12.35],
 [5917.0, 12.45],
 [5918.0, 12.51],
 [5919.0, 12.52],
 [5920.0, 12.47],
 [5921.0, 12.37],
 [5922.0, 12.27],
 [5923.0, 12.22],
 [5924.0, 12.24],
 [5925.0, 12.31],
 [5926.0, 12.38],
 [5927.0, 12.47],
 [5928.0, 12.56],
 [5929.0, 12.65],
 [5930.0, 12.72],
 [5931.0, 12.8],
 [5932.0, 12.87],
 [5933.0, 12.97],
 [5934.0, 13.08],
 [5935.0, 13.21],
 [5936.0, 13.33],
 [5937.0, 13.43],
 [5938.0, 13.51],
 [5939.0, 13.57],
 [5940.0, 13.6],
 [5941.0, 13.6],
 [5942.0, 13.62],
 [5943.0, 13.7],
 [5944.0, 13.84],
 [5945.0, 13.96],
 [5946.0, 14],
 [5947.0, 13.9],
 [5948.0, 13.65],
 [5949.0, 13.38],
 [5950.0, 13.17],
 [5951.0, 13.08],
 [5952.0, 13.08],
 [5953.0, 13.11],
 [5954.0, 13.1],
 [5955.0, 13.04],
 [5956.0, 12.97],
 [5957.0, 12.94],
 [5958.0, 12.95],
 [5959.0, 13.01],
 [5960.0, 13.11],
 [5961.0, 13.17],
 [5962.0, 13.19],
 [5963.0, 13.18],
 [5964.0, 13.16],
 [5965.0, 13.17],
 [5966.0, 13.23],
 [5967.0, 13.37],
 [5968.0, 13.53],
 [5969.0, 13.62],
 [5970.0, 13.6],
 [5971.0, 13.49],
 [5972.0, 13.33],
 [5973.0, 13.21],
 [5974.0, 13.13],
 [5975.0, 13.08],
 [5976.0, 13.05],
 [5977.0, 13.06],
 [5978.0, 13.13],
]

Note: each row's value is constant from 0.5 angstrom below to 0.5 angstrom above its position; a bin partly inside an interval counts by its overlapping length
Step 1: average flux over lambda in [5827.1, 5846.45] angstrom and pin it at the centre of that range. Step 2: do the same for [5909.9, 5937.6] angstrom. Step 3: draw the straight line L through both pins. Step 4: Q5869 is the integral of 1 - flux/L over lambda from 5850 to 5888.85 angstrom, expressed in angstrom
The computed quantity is 4.79 angstrom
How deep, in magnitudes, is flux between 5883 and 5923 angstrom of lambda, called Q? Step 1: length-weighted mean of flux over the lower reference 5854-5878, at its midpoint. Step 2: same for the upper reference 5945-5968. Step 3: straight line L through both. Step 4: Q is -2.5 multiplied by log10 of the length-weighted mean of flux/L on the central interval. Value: 0.32 mag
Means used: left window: 13.3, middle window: 9.9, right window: 13.2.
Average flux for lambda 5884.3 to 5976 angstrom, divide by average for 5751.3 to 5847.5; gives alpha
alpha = 0.8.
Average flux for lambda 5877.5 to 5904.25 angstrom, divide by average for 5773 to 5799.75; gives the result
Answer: 0.58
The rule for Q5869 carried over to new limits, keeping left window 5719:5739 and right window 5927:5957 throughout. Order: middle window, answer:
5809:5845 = -3.3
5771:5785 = -0.5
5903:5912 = 1.3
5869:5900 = 8.9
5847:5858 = -0.1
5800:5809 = -1.8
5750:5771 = -1.3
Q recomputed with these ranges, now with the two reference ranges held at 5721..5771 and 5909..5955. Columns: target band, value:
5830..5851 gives -0.09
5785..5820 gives -0.11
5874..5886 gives 0.16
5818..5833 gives -0.08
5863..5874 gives 0.03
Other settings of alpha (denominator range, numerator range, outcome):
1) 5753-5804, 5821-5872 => 0.94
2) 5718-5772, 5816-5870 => 0.97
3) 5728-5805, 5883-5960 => 0.75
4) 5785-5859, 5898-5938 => 0.78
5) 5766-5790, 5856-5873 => 0.90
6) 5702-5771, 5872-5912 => 0.67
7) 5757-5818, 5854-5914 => 0.71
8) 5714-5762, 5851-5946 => 0.78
